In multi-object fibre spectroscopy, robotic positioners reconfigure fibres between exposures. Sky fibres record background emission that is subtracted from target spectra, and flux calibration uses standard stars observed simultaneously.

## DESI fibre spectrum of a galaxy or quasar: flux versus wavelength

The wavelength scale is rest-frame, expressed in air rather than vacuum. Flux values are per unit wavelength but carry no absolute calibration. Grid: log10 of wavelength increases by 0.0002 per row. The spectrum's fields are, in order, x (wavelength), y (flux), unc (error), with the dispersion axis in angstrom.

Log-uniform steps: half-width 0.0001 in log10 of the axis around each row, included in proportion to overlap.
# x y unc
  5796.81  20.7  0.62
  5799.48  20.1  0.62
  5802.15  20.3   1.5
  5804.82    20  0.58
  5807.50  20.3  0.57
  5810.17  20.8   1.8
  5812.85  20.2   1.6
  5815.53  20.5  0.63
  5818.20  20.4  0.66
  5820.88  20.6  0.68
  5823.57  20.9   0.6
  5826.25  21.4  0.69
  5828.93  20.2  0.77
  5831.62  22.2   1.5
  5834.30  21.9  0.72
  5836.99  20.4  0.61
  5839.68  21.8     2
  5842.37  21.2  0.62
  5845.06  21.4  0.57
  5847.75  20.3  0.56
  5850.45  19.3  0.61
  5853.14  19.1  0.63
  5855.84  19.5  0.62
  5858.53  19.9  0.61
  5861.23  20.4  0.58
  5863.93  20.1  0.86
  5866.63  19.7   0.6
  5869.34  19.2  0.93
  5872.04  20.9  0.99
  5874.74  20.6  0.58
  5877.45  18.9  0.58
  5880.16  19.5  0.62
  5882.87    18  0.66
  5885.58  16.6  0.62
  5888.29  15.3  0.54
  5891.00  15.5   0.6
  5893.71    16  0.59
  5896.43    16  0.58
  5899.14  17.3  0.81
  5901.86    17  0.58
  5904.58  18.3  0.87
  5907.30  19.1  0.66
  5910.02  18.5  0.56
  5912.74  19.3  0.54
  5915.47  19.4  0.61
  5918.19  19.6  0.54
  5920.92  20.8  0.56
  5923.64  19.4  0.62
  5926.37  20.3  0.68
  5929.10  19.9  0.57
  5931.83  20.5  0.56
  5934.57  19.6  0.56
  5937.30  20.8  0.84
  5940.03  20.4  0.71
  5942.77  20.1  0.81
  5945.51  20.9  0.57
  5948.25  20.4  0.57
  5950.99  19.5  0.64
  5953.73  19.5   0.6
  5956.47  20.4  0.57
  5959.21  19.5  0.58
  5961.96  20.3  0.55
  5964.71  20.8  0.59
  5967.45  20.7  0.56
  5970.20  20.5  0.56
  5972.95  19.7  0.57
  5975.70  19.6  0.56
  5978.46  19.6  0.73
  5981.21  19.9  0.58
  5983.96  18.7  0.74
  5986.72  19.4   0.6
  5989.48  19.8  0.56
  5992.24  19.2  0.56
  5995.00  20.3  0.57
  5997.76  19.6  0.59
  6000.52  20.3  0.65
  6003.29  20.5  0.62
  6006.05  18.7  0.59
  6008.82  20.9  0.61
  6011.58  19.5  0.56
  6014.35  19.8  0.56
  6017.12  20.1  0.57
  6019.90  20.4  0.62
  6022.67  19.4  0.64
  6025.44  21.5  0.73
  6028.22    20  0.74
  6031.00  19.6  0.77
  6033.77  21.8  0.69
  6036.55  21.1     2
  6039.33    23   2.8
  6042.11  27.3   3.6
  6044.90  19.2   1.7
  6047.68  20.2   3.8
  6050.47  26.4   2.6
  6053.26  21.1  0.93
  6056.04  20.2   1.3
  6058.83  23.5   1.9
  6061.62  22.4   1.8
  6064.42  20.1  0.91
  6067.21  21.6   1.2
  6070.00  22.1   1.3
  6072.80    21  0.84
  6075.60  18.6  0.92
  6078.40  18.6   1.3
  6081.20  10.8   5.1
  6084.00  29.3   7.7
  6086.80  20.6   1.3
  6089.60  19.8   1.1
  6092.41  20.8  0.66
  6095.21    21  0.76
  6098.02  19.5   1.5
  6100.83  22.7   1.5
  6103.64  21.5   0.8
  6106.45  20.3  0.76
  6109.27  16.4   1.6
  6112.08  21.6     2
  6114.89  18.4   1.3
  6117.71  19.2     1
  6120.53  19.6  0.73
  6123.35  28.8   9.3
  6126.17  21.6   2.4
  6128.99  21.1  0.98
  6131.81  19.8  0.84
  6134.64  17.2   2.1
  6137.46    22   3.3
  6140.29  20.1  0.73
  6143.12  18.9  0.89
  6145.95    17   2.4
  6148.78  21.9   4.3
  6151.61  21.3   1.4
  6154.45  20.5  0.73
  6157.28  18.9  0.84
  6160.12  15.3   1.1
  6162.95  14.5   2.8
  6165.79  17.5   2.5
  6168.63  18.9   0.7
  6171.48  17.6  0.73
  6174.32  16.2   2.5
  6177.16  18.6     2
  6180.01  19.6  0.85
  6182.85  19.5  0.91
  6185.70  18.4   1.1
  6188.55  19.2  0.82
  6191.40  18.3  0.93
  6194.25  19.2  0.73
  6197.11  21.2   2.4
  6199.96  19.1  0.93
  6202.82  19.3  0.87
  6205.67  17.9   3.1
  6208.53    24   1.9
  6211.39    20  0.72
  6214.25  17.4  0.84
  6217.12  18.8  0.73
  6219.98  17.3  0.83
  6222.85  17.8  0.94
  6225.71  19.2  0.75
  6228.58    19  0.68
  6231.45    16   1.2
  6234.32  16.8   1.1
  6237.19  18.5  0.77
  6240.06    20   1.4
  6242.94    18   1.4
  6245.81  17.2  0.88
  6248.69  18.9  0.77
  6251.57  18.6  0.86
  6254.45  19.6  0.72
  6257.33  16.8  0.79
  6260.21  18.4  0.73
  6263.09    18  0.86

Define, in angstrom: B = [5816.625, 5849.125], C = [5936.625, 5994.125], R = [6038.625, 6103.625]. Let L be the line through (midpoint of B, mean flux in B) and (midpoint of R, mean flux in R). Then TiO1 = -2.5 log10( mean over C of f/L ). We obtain 0.06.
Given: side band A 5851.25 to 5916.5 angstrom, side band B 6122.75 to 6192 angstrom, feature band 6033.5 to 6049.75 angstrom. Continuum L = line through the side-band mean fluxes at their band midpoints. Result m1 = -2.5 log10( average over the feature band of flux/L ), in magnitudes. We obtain -0.18 mag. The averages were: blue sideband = 18.5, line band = 22.3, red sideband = 19.2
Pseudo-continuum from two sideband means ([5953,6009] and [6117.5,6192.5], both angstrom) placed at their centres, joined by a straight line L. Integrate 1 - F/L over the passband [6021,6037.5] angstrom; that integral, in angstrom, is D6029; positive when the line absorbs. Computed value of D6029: -0.7 angstrom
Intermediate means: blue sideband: 19.9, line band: 20.6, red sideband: 19.3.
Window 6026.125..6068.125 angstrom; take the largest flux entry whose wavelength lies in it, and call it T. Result 27.3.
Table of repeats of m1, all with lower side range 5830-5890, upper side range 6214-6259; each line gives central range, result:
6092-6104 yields -0.13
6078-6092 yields -0.07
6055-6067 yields -0.14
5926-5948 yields -0.05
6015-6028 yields -0.07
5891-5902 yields 0.20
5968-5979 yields -0.03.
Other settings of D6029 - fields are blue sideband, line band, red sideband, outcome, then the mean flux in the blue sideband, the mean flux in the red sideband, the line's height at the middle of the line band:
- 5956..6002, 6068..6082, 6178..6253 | 0.6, 19.9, 18.8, 19.5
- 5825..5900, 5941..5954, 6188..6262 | -0.6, 19.4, 18.7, 19.2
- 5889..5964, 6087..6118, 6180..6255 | -2.0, 19.2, 18.8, 19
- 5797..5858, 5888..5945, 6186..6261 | 3.8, 20.6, 18.7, 20.2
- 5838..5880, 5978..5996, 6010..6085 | 1.0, 20.1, 21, 20.7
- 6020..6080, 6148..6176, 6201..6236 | 1.9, 21.3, 18.6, 19.5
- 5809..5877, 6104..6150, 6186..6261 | -2.7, 20.5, 18.7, 19.2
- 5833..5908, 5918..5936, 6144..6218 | -1.0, 19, 18.9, 19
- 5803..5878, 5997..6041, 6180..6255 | -1.7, 20.4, 18.8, 19.7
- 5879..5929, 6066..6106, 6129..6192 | -4.3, 18.2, 18.7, 18.6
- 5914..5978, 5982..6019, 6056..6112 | 1.0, 20.1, 20.6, 20.3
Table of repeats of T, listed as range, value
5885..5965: 20.9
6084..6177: 29.3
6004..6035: 21.8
